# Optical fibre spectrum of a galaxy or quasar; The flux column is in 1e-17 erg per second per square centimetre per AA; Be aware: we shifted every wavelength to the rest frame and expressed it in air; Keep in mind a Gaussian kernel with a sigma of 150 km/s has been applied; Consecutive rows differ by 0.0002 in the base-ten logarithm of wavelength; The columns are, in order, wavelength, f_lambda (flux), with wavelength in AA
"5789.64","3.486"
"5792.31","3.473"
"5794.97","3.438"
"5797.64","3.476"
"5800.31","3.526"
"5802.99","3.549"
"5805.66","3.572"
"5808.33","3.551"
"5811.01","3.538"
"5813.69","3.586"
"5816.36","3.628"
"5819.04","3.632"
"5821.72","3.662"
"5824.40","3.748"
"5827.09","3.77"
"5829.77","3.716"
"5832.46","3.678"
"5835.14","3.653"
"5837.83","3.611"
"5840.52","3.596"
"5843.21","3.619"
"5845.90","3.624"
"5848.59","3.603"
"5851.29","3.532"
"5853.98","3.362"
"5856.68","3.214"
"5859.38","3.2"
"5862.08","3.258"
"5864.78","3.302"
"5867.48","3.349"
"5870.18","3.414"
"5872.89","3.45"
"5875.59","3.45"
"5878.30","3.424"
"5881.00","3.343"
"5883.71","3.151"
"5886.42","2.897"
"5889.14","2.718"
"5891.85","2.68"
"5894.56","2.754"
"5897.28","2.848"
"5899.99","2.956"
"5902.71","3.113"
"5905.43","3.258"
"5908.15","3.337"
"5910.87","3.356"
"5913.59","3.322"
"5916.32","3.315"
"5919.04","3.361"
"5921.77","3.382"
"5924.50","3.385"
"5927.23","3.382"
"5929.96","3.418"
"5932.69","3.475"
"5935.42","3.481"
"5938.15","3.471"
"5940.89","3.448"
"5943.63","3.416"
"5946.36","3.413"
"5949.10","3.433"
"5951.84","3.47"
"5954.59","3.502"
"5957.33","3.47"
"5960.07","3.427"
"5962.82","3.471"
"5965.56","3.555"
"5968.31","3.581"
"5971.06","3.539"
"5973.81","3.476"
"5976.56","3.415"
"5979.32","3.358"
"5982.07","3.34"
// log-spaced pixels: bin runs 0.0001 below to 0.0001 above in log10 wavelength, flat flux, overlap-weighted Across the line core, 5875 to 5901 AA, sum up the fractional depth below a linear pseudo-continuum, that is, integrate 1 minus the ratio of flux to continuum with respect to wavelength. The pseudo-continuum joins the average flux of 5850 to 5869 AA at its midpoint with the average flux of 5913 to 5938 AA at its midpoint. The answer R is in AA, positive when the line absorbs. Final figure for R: 2.6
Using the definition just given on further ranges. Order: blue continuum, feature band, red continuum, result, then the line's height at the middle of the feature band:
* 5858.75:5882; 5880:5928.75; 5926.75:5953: 3.7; 3.4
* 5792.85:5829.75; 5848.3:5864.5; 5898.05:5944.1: 0.7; 3.49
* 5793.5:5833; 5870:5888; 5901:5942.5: 0.9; 3.46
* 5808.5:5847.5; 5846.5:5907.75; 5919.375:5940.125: 5.9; 3.54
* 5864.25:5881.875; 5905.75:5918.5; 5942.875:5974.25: 0.4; 3.44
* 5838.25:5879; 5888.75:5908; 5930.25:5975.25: 2.8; 3.45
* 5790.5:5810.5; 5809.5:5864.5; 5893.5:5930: -2.2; 3.42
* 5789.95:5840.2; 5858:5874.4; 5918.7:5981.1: 1.0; 3.54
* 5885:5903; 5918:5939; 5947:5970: -1.5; 3.18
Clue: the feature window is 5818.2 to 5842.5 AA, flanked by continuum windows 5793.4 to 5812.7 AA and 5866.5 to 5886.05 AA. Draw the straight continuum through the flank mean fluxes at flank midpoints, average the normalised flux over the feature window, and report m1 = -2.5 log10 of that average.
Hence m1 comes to -0.07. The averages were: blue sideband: 3.52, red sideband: 3.35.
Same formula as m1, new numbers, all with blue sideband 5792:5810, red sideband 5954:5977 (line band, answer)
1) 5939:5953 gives 0.02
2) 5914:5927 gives 0.05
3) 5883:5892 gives 0.22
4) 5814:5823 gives -0.04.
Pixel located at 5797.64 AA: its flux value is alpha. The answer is 3.476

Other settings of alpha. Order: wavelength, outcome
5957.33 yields 3.47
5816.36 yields 3.628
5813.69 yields 3.586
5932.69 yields 3.475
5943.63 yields 3.416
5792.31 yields 3.473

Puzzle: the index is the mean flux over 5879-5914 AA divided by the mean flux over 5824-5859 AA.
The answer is 0.9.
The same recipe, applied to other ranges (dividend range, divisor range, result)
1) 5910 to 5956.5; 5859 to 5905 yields 1.09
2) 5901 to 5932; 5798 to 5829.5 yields 0.92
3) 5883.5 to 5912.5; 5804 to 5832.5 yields 0.82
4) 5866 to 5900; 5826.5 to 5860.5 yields 0.88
